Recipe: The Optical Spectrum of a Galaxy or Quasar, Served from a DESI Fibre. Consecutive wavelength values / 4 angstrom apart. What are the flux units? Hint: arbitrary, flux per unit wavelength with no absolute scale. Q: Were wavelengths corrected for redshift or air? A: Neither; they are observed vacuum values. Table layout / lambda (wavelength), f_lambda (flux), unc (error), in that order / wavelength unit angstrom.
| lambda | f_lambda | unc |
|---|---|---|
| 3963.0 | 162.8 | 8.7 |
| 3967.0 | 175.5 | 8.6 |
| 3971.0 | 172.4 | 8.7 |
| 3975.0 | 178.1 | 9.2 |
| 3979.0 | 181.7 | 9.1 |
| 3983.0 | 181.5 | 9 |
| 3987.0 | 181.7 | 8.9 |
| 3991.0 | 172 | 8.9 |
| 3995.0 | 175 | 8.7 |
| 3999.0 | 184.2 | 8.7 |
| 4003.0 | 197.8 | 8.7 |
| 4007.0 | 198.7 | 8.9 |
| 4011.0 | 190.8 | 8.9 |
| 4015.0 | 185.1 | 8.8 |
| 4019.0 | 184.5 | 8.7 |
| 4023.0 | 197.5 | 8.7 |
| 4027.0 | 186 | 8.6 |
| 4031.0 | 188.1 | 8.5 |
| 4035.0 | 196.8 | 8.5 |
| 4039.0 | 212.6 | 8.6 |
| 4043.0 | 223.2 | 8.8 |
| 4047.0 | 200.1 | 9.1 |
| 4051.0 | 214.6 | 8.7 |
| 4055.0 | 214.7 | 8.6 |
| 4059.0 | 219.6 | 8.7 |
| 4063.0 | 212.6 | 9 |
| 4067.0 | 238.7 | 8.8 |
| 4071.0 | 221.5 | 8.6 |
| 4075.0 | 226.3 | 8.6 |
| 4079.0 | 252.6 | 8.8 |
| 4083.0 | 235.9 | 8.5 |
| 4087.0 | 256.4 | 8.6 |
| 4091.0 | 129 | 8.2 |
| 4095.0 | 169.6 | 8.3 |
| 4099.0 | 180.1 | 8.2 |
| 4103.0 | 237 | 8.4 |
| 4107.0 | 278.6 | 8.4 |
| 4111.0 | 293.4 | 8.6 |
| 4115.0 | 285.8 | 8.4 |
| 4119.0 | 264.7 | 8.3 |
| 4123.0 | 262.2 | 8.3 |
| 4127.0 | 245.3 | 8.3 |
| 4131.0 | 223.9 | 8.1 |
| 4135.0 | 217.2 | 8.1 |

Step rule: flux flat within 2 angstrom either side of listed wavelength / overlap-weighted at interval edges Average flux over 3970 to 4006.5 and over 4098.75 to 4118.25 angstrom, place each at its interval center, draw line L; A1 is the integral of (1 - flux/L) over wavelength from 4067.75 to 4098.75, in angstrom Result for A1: 4.1 angstrom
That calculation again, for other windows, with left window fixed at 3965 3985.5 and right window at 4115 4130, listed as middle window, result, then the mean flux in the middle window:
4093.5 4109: 1.9 angstrom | 218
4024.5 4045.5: 1.0 angstrom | 201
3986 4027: 1.7 angstrom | 187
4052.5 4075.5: 0.5 angstrom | 222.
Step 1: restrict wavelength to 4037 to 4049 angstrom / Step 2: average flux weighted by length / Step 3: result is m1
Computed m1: 212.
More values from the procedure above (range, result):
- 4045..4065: 212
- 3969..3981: 177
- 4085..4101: 184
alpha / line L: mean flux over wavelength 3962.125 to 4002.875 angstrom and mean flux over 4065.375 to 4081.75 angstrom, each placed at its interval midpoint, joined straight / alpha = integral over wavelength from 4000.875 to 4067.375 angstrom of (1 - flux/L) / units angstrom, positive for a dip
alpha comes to 2.3 angstrom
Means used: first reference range 178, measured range 203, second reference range 235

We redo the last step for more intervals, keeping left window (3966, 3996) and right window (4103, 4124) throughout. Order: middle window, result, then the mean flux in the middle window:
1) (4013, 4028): 1.3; 188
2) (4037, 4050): 0.6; 212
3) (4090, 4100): 3.8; 161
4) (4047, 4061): 1.0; 214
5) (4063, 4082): 0.9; 232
